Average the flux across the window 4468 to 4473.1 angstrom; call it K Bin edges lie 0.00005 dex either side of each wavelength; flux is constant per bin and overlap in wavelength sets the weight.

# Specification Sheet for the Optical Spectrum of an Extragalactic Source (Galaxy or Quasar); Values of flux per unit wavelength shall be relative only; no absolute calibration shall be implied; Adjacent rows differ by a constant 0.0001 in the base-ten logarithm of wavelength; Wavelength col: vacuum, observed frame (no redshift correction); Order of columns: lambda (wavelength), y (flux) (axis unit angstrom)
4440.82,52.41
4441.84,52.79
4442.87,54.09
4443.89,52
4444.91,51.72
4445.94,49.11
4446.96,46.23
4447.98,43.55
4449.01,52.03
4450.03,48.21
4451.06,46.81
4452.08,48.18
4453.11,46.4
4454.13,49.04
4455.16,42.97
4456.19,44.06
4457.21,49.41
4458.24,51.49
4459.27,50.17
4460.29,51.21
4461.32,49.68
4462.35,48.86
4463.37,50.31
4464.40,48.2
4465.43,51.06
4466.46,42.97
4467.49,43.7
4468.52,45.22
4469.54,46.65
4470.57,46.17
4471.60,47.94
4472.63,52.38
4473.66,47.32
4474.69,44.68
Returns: 47.7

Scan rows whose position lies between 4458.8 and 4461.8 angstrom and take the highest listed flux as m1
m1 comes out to 51.21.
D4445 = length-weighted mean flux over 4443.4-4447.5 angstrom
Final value 49.8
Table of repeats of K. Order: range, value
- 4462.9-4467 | 48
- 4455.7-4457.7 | 46.9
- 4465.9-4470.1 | 44.8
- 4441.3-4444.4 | 53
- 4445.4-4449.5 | 47.7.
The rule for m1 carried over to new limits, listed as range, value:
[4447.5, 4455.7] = 52.03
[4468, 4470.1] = 46.65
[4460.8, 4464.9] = 50.31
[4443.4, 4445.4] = 52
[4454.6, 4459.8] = 51.49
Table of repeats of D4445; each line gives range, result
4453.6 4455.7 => 45.9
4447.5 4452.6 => 47.7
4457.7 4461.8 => 50.6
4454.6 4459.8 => 47.6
